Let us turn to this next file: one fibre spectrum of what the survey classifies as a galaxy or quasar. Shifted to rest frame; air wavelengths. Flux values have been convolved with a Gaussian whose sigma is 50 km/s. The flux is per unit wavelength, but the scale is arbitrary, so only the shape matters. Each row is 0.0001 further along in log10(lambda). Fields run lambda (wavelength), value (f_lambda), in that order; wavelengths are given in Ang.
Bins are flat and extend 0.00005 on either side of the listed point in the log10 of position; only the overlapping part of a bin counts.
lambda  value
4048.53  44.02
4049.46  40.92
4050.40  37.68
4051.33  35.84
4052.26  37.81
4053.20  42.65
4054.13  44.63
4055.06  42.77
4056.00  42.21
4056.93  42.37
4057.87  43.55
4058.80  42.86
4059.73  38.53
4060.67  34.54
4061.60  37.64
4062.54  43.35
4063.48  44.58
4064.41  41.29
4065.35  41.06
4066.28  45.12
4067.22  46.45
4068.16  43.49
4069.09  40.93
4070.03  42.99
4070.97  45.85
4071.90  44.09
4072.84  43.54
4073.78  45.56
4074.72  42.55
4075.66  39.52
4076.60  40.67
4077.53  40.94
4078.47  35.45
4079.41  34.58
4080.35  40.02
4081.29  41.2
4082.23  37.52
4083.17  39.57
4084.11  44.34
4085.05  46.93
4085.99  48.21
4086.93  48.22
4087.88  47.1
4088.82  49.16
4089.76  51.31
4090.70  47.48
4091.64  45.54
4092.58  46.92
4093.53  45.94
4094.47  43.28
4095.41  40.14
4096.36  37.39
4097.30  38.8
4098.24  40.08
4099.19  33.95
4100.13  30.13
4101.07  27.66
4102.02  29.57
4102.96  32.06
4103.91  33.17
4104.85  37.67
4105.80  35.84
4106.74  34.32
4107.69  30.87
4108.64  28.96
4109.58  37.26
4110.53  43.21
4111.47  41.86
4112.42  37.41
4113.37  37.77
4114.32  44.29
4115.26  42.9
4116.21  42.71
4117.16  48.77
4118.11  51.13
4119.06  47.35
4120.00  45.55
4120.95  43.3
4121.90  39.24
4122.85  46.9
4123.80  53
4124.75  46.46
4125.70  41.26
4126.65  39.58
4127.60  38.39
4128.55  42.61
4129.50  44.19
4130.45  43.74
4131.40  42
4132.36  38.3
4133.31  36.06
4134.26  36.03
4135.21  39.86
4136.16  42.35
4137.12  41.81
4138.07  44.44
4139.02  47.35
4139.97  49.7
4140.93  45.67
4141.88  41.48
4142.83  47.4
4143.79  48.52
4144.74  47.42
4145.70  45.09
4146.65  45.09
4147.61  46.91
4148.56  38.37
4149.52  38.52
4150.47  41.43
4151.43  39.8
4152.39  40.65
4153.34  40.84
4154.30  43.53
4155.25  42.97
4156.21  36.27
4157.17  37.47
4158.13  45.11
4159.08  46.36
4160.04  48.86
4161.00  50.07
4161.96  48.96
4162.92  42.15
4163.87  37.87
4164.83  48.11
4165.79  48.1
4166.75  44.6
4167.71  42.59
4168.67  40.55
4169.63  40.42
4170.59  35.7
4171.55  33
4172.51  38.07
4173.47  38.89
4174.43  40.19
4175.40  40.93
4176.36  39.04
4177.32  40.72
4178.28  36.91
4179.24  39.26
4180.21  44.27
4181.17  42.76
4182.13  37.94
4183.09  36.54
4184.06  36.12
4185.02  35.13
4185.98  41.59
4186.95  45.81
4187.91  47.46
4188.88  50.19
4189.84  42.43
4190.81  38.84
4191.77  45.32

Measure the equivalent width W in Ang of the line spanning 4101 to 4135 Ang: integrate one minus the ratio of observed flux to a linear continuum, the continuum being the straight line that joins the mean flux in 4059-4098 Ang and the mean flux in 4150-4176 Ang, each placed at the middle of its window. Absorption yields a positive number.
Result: 1.7 Ang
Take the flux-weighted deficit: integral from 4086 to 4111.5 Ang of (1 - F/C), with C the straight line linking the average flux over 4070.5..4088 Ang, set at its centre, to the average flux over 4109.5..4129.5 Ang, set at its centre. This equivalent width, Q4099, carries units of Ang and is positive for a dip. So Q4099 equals 2.1 Ang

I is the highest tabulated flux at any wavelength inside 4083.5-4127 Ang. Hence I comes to 53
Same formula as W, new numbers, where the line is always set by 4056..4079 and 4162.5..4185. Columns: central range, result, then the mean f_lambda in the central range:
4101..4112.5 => 1.81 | 34.7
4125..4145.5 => -1.04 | 42.8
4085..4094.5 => -1.35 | 47.5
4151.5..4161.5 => -0.66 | 43.1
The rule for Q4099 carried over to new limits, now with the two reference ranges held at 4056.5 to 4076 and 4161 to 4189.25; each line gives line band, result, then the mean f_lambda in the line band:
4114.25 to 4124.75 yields -1.0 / 46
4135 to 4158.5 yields -0.9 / 43.1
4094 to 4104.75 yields 1.8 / 35.2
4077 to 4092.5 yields -0.5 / 43.7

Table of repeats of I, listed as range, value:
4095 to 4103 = 40.14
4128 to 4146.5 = 49.7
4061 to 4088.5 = 48.22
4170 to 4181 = 44.27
